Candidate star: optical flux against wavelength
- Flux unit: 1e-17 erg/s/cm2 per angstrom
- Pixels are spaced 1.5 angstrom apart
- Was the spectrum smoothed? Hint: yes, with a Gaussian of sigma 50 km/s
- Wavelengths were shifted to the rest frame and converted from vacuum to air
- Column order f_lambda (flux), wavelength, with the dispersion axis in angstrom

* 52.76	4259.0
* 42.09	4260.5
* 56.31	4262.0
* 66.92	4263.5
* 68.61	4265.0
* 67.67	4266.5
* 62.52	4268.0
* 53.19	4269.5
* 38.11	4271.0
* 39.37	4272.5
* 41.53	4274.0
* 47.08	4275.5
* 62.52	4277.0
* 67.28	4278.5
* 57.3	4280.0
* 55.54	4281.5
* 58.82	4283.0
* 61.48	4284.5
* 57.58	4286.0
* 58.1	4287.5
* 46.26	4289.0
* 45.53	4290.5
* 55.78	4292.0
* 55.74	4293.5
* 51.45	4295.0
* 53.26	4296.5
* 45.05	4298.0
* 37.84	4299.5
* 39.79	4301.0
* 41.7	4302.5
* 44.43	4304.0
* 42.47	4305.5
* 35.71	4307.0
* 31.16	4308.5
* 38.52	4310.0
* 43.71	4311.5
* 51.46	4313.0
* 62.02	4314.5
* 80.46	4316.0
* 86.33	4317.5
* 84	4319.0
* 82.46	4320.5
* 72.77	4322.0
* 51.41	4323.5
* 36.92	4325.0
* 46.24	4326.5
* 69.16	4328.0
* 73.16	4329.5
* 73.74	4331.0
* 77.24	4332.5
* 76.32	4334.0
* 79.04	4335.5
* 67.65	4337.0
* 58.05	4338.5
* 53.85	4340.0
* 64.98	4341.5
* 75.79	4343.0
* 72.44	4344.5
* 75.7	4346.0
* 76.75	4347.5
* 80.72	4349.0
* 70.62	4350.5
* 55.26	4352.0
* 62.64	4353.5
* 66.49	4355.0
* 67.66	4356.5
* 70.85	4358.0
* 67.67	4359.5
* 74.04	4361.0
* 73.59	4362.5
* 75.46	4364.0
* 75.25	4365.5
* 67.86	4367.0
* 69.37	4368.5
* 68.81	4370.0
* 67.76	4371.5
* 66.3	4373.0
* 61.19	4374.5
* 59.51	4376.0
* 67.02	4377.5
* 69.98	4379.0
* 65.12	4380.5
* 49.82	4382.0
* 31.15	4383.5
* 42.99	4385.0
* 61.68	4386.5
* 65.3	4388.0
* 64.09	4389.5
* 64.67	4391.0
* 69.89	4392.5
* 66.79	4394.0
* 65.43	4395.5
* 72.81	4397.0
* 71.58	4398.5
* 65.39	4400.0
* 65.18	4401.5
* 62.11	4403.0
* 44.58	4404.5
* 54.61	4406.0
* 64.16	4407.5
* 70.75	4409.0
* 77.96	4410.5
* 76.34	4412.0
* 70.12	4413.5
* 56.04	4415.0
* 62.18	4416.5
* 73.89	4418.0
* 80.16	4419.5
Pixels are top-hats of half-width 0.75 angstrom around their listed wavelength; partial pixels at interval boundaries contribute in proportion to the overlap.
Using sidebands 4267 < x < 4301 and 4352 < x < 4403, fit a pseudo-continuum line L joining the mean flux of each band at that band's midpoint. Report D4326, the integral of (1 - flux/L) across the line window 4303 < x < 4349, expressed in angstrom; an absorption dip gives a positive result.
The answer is -3.8 angstrom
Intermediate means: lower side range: 52.2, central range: 63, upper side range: 65.1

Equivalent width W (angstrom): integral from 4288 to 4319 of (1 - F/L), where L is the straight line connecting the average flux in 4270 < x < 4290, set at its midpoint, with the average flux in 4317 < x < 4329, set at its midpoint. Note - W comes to 5.1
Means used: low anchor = 53.1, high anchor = 65.9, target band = 50.3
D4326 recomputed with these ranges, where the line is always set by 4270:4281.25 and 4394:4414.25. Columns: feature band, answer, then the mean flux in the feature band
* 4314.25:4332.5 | -4.0 angstrom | 68.8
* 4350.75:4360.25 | -0.8 angstrom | 65.4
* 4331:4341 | -1.9 angstrom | 69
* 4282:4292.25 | -0.5 angstrom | 54.8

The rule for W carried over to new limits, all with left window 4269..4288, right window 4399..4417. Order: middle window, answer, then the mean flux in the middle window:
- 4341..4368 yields -4.9 angstrom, 70.8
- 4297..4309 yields 3.3 angstrom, 40.2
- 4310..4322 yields -2.4 angstrom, 68.3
